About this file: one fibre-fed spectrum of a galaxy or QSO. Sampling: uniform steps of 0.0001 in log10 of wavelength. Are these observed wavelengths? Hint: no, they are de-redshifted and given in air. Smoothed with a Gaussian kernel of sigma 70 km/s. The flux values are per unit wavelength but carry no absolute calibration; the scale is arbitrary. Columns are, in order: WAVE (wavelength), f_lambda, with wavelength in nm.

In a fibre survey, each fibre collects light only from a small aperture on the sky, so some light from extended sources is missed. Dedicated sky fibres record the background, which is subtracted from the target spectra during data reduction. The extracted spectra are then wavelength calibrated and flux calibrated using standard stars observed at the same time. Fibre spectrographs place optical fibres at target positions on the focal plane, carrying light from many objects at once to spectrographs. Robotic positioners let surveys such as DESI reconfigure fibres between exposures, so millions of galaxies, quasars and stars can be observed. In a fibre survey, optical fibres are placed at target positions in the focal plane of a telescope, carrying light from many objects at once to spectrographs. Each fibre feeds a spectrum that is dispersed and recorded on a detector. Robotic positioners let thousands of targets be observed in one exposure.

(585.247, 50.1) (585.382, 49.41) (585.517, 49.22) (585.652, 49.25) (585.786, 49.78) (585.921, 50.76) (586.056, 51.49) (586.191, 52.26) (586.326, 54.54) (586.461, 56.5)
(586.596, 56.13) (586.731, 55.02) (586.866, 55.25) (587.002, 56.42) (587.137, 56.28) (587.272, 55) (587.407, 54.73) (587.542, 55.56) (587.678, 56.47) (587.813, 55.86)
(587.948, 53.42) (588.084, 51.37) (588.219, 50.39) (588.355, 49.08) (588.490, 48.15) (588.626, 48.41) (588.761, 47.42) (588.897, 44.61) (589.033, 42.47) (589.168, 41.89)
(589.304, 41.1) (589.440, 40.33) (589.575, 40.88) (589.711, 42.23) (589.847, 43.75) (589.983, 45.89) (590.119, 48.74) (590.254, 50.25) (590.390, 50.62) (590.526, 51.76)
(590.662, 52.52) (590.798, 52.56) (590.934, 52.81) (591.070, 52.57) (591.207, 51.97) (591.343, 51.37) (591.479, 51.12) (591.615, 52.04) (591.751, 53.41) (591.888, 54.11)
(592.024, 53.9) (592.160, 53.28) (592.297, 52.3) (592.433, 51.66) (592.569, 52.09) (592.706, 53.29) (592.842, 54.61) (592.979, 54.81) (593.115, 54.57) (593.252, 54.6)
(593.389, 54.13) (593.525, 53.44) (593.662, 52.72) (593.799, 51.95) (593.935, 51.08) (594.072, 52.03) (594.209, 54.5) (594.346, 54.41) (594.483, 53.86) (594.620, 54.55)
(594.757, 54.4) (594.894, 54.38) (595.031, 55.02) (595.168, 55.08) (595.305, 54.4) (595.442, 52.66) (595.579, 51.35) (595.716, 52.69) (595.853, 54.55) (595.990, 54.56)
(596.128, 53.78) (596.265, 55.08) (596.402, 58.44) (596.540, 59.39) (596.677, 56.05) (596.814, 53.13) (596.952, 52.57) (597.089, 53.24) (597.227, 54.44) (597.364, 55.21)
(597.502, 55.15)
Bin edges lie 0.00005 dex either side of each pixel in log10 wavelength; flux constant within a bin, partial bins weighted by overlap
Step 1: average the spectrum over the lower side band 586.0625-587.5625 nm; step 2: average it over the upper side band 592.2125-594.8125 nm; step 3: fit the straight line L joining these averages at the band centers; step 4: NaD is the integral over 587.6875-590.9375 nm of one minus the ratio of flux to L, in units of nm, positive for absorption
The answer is 0.40 nm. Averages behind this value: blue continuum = 55.1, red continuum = 53.4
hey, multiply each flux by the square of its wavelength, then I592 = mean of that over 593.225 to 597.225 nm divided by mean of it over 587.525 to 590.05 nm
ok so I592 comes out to 1.2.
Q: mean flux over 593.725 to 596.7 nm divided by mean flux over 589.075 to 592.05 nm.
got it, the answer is 1.11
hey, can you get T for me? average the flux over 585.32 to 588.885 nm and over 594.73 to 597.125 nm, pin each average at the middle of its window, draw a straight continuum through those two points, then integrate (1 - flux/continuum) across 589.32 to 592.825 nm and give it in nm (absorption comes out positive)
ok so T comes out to 0.21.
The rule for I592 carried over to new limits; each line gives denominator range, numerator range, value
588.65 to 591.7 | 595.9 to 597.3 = 1.18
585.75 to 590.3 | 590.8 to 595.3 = 1.08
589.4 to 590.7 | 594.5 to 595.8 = 1.17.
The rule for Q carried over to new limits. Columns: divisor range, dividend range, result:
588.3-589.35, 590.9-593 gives 1.16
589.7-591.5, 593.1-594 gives 1.06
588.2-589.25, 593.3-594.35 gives 1.14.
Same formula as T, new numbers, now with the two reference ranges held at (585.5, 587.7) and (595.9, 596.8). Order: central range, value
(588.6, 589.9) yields 0.27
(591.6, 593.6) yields 0.06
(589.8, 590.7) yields 0.09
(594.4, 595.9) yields 0.05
